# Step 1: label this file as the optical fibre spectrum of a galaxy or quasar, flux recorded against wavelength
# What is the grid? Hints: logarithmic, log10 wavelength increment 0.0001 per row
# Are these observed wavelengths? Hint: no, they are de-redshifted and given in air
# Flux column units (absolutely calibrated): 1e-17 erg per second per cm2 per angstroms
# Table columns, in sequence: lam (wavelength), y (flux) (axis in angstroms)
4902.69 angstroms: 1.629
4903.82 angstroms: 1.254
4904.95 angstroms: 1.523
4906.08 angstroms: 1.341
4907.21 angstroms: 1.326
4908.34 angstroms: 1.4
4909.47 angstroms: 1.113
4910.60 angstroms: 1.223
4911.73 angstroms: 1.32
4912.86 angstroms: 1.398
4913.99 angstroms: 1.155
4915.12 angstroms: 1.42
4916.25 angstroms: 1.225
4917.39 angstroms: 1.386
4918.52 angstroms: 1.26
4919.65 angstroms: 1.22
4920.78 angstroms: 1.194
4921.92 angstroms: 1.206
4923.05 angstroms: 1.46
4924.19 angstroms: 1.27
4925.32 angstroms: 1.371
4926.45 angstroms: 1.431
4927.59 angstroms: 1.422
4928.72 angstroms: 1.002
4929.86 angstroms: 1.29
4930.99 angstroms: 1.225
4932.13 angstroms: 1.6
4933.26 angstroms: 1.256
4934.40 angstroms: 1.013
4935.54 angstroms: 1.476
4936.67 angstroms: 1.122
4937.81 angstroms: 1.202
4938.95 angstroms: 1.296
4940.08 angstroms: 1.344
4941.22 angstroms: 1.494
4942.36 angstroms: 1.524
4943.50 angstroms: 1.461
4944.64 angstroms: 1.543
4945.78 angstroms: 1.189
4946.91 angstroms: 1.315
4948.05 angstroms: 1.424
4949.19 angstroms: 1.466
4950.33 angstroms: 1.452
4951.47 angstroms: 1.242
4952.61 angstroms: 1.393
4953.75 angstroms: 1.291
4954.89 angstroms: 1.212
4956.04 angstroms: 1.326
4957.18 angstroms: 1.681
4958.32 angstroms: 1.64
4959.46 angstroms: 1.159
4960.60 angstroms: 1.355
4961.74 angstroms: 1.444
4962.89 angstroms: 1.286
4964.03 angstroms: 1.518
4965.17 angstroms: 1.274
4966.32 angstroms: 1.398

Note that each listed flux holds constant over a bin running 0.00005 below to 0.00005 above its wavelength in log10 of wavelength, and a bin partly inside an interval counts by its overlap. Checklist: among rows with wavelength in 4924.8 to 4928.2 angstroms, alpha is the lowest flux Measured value 1.371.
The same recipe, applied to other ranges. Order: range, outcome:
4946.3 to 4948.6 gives 1.315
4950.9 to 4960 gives 1.159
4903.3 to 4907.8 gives 1.254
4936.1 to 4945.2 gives 1.122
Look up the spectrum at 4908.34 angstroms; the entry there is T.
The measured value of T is 1.4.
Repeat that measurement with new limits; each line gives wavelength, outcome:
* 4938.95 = 1.296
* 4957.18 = 1.681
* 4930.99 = 1.225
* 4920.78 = 1.194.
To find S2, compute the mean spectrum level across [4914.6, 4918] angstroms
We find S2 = 1.34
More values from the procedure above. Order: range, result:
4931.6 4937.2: 1.29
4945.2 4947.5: 1.26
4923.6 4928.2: 1.37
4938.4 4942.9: 1.42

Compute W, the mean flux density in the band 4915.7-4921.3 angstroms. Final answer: 1.26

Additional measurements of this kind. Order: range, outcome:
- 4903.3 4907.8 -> 1.36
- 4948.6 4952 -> 1.39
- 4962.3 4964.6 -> 1.4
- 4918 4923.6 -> 1.27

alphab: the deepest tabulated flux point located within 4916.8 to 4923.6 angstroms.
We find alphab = 1.194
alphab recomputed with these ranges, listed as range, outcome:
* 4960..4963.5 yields 1.286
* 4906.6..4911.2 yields 1.113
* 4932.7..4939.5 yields 1.013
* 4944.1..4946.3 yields 1.189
